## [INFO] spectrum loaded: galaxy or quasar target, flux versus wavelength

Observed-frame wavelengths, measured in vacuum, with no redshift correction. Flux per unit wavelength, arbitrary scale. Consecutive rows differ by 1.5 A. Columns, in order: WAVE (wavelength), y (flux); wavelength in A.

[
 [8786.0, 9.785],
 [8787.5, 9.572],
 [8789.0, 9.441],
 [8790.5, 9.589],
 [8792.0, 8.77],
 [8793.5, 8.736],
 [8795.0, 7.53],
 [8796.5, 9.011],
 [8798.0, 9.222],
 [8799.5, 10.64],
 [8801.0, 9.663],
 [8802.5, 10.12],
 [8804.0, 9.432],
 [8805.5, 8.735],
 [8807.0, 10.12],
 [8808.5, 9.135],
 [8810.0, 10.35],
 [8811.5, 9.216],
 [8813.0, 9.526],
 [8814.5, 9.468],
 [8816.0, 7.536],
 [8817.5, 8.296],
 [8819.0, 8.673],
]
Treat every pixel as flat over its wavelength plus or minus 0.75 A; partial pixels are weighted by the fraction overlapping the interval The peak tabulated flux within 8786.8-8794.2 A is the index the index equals 9.589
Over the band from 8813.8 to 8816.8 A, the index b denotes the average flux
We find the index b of 8.48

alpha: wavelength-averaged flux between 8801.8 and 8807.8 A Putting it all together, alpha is 9.59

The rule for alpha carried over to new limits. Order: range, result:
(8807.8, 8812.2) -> 9.58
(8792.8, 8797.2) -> 8.42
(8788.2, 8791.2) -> 9.51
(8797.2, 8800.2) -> 9.9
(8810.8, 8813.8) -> 9.38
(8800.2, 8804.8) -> 9.74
